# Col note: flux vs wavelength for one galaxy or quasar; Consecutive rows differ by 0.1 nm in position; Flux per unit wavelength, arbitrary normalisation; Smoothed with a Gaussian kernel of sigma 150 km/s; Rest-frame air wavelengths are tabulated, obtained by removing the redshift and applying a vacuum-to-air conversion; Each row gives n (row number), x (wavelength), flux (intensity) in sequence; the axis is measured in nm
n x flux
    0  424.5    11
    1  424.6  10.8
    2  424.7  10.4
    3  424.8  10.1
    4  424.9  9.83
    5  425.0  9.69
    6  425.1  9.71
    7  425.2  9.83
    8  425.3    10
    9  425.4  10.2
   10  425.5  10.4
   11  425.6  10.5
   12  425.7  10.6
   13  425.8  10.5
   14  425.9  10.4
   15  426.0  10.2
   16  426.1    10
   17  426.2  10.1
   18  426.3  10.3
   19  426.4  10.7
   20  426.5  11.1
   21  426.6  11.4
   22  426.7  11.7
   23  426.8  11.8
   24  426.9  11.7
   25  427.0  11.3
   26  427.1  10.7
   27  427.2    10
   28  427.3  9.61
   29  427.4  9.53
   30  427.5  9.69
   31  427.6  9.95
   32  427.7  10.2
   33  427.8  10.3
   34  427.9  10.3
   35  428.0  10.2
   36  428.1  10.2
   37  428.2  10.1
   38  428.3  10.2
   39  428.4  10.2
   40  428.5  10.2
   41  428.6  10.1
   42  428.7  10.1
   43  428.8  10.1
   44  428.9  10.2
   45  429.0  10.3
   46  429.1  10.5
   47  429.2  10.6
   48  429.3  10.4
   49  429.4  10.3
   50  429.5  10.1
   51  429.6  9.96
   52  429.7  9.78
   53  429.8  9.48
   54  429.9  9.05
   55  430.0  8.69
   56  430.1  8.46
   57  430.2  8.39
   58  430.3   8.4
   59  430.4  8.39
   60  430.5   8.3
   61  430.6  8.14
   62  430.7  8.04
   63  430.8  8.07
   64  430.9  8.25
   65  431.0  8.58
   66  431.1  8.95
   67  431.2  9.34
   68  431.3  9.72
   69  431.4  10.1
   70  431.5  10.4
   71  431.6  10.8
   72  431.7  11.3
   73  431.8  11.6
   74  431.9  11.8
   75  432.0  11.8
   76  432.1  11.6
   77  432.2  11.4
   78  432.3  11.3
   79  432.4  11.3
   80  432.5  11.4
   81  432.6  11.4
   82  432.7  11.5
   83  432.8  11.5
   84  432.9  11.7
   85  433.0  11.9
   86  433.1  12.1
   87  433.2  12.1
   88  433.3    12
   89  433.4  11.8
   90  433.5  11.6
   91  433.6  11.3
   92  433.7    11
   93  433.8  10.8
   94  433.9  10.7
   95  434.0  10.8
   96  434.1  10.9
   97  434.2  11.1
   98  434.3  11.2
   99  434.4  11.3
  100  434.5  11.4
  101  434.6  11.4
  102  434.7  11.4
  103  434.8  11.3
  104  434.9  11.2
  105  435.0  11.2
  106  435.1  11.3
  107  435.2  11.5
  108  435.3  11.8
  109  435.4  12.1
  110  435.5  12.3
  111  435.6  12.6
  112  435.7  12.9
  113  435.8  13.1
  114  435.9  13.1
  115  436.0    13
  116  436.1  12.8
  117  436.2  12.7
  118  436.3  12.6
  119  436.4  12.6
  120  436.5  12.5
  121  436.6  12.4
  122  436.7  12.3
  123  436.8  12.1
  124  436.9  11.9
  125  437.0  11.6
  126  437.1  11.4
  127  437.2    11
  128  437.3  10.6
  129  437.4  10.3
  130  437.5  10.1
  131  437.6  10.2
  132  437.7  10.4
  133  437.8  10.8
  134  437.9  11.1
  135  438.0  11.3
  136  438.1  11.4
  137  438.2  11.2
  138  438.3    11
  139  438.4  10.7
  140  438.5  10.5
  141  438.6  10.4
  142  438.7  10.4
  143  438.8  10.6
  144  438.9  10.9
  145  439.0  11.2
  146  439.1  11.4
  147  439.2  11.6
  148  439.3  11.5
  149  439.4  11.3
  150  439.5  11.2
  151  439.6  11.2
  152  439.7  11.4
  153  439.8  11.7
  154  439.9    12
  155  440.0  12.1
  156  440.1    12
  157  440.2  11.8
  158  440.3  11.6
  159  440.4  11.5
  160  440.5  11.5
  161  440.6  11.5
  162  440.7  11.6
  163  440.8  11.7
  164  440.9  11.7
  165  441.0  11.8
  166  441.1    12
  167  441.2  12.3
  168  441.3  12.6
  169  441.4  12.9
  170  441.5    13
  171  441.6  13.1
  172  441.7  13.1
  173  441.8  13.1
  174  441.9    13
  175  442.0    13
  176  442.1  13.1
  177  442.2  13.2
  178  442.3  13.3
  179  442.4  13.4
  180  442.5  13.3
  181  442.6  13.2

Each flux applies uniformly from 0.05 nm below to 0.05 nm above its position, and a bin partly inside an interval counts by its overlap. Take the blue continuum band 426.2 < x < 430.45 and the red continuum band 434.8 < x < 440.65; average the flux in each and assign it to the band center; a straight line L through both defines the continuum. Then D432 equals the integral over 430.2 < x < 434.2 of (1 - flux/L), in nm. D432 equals 0.07 nm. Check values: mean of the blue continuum 10.1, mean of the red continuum 11.6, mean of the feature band 10.5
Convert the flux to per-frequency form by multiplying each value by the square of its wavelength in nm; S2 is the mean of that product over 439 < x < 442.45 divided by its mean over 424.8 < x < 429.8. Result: 1.3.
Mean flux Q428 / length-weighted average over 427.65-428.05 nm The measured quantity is 10.2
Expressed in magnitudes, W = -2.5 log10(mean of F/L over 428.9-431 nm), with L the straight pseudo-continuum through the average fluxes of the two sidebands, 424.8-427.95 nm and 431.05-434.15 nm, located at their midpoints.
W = 0.18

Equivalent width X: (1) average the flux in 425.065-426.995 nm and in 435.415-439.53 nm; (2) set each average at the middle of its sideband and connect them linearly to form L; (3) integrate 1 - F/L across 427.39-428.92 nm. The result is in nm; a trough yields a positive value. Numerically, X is 0.095 nm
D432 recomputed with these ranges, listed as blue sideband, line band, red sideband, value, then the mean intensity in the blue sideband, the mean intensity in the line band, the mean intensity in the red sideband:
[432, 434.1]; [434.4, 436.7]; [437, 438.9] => -0.213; 11.5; 12.1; 10.8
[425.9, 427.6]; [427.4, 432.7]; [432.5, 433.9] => 0.527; 10.6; 9.98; 11.6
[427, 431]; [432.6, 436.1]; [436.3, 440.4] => -0.360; 9.64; 11.7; 11.3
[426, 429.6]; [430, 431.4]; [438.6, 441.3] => 0.271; 10.4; 8.6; 11.5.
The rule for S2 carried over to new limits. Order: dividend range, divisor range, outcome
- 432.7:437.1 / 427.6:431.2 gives 1.27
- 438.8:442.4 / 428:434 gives 1.22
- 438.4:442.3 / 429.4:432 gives 1.31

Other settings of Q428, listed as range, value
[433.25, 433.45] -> 11.9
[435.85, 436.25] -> 12.9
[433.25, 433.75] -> 11.5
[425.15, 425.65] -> 10.2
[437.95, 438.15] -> 11.4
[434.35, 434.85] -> 11.4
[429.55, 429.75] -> 9.87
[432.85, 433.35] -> 12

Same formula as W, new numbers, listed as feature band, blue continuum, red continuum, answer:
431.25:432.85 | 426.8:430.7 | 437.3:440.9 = -0.09 mag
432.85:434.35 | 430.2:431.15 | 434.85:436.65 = -0.08 mag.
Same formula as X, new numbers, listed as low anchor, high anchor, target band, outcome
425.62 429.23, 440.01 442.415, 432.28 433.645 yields -0.05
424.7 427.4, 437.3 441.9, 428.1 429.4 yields 0.05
